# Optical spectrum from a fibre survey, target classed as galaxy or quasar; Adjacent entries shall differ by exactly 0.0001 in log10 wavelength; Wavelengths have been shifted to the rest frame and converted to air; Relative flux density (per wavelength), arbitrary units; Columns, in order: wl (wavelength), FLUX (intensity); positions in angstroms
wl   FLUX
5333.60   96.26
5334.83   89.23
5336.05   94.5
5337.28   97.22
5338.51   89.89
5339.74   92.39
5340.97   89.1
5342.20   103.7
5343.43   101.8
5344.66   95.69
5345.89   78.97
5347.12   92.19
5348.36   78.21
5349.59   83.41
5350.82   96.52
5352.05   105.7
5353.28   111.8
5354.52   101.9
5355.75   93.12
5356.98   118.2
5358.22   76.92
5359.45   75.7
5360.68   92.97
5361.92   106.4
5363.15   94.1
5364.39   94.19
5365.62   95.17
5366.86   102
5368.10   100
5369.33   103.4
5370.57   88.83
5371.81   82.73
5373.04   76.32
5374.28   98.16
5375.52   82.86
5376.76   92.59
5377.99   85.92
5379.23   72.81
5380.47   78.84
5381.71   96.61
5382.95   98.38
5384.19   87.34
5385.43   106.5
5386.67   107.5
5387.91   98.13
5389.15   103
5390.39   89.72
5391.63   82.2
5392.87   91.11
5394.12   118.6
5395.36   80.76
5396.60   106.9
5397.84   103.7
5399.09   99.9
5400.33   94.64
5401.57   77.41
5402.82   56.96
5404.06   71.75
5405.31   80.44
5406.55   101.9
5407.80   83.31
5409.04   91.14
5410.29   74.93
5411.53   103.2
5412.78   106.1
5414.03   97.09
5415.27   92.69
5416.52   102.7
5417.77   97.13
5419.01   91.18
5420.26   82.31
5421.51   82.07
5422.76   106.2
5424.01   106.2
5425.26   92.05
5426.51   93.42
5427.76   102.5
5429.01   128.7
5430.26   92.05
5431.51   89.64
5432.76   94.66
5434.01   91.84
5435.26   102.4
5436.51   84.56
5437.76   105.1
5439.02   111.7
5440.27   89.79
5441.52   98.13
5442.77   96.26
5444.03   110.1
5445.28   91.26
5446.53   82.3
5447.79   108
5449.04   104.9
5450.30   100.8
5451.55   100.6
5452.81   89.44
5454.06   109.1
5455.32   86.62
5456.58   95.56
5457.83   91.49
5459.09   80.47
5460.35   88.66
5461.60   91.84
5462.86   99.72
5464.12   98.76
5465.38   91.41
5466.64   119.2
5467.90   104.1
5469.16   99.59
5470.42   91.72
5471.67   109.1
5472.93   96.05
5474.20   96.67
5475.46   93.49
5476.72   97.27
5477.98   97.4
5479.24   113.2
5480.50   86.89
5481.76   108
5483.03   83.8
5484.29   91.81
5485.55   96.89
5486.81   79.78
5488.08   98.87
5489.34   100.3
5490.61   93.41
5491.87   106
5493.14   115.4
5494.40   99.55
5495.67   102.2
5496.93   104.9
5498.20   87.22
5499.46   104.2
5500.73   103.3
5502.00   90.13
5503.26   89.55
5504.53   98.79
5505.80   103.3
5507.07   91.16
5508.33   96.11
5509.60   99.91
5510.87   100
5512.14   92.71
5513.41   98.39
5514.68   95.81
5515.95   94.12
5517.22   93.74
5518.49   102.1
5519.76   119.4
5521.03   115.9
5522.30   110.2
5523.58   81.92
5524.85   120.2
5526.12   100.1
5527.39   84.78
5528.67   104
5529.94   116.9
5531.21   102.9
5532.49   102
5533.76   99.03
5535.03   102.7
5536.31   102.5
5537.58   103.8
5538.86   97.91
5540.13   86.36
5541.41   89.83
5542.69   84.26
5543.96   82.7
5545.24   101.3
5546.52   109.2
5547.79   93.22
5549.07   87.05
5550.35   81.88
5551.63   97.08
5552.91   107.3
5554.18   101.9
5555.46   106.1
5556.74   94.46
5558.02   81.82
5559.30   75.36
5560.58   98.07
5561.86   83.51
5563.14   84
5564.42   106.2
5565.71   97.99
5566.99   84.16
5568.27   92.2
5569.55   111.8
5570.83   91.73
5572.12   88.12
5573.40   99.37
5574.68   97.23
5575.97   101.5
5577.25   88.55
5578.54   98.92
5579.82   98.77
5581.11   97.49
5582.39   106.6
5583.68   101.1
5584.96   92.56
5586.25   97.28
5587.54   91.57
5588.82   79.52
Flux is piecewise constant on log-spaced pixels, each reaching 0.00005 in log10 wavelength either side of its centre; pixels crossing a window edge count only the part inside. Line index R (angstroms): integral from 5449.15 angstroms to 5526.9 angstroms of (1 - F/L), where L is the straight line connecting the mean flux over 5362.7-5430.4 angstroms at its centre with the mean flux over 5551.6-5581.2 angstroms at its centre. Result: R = -3.4 angstroms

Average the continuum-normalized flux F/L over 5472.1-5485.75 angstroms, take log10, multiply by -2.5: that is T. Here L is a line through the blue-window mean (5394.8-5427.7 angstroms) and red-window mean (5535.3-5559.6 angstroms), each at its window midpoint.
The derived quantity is -0.04 mag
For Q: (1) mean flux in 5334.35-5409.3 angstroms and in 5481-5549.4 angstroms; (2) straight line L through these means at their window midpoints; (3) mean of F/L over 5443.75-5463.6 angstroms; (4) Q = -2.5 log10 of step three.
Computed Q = 0.01 mag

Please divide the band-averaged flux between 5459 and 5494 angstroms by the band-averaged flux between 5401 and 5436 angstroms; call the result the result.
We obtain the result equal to 1.1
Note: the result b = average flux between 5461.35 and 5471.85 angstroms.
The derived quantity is 101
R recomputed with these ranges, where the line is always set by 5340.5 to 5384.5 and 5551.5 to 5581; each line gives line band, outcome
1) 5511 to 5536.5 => -2.0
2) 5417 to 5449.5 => -1.4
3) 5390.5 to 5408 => 0.7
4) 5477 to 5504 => -1.0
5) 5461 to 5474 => -0.9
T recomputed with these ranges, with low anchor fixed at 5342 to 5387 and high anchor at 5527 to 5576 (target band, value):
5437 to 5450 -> -0.060 mag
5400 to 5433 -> 0.019 mag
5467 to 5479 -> -0.052 mag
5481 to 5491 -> 0.010 mag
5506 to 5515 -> -0.017 mag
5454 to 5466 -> 0.022 mag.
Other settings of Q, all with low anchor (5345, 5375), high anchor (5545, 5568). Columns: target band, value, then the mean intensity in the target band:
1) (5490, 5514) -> -0.06 mag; 98.8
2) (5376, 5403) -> 0.01 mag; 92.8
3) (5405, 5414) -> 0.02 mag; 92.3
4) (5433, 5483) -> -0.04 mag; 97.6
